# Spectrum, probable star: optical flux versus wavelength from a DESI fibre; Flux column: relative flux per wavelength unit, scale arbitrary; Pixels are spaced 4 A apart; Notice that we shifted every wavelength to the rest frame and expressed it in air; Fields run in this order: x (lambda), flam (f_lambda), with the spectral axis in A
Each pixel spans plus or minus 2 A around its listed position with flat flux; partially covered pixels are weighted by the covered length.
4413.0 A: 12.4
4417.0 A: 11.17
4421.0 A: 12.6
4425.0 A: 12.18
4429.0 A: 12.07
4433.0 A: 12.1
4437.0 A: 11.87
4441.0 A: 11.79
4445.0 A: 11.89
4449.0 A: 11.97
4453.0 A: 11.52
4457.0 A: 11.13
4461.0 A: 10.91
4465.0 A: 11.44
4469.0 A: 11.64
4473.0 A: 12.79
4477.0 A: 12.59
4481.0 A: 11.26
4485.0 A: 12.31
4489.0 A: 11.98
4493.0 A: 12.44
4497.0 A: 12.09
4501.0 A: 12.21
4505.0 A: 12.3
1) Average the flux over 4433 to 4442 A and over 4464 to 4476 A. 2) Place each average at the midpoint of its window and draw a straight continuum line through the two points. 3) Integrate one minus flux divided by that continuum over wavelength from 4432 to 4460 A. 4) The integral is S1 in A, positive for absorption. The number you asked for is 0.5 A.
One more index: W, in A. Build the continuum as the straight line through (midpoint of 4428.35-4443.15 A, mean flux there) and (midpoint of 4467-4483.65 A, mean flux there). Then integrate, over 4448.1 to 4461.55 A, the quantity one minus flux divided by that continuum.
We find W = 0.7 A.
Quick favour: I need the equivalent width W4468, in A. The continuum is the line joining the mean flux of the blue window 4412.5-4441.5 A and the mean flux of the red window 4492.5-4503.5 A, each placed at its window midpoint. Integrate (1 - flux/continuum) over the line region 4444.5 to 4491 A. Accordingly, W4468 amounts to 1.3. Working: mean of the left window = 12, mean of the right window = 12.2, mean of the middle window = 11.8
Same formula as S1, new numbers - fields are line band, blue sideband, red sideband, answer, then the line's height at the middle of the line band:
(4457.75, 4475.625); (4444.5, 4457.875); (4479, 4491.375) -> 0.1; 11.7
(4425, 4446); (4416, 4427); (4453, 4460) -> -0.4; 11.7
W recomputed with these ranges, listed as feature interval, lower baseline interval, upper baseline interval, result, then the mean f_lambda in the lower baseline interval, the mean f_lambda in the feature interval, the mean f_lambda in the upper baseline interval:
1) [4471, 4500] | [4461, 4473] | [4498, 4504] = -0.6 A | 11.6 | 12.2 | 12.2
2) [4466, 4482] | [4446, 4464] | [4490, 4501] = -0.4 A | 11.4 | 12.1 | 12.2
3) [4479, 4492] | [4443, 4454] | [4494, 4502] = 0.2 A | 11.8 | 11.9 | 12.2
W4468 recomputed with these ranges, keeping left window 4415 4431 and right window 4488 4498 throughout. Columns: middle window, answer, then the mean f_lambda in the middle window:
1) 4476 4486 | 0.2 A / 12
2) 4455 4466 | 0.9 A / 11.1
